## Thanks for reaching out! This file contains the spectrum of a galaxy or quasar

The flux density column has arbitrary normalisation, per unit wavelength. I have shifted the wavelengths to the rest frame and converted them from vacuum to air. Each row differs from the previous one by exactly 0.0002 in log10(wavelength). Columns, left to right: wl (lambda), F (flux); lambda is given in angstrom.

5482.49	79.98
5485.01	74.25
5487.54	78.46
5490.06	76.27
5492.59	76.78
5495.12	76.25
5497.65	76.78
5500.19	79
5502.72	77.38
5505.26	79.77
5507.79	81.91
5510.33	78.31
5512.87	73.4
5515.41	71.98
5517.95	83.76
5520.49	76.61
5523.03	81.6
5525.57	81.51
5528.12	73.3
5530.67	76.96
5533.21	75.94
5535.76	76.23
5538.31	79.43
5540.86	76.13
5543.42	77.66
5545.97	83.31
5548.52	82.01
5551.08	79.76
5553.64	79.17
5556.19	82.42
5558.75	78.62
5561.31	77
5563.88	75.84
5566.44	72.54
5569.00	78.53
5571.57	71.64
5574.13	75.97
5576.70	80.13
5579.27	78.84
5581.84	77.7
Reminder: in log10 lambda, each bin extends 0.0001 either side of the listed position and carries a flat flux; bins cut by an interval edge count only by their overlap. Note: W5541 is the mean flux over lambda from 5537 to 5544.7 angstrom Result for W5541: 77.7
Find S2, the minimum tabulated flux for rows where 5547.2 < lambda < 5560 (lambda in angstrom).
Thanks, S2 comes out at 78.62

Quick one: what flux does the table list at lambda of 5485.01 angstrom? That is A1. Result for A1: 74.25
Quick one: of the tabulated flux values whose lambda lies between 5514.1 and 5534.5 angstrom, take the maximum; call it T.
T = 83.76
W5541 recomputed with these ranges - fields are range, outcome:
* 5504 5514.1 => 78.4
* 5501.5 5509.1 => 79.7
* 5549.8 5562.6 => 79.4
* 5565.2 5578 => 75.8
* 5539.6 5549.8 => 79.8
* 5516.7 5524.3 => 80.7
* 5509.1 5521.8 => 76.8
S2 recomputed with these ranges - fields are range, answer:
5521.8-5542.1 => 73.3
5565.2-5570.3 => 72.54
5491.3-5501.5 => 76.25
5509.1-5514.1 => 73.4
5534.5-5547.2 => 76.13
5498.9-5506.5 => 77.38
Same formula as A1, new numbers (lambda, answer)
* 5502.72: 77.38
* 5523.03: 81.6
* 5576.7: 80.13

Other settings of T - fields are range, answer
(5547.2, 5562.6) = 82.42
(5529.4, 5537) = 76.96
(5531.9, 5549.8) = 83.31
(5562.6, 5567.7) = 75.84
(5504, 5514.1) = 81.91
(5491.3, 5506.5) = 79.77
